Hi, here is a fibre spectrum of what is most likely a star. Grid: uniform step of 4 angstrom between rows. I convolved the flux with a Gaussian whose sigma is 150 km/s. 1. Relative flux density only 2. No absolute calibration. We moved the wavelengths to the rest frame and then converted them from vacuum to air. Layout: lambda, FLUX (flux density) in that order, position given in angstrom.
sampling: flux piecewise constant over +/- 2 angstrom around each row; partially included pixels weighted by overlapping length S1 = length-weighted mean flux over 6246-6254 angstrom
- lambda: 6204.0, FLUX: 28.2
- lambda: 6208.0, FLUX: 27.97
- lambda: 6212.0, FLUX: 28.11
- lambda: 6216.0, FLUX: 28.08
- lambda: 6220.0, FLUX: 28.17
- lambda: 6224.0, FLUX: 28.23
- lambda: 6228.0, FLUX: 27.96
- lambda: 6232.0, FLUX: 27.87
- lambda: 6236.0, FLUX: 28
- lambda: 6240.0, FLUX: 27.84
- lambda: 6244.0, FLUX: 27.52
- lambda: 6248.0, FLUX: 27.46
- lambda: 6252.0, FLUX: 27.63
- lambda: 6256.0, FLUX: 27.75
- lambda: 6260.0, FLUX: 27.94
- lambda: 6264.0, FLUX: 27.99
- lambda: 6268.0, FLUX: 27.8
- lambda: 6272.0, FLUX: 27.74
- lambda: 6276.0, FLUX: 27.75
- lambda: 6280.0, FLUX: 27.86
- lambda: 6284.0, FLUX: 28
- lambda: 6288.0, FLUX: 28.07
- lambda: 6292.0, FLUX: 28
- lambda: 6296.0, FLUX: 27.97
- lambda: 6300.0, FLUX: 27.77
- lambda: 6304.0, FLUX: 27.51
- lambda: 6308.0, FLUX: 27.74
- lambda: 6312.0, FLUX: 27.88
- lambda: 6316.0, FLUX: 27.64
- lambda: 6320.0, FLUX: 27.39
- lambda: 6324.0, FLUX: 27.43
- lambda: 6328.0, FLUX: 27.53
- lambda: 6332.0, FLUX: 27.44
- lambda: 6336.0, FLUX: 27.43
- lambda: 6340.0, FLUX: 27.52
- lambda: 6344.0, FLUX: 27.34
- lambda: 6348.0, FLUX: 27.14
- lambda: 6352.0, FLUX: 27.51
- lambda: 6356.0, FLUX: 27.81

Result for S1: 27.5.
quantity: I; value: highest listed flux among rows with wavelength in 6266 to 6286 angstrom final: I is 28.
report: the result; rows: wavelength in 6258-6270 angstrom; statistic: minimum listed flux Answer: 27.8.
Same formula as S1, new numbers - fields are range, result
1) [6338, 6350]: 27.3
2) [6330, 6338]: 27.4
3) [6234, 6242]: 27.9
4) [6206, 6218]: 28.1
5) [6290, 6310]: 27.8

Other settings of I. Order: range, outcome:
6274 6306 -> 28.07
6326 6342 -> 27.53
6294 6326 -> 27.97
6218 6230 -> 28.23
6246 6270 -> 27.99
